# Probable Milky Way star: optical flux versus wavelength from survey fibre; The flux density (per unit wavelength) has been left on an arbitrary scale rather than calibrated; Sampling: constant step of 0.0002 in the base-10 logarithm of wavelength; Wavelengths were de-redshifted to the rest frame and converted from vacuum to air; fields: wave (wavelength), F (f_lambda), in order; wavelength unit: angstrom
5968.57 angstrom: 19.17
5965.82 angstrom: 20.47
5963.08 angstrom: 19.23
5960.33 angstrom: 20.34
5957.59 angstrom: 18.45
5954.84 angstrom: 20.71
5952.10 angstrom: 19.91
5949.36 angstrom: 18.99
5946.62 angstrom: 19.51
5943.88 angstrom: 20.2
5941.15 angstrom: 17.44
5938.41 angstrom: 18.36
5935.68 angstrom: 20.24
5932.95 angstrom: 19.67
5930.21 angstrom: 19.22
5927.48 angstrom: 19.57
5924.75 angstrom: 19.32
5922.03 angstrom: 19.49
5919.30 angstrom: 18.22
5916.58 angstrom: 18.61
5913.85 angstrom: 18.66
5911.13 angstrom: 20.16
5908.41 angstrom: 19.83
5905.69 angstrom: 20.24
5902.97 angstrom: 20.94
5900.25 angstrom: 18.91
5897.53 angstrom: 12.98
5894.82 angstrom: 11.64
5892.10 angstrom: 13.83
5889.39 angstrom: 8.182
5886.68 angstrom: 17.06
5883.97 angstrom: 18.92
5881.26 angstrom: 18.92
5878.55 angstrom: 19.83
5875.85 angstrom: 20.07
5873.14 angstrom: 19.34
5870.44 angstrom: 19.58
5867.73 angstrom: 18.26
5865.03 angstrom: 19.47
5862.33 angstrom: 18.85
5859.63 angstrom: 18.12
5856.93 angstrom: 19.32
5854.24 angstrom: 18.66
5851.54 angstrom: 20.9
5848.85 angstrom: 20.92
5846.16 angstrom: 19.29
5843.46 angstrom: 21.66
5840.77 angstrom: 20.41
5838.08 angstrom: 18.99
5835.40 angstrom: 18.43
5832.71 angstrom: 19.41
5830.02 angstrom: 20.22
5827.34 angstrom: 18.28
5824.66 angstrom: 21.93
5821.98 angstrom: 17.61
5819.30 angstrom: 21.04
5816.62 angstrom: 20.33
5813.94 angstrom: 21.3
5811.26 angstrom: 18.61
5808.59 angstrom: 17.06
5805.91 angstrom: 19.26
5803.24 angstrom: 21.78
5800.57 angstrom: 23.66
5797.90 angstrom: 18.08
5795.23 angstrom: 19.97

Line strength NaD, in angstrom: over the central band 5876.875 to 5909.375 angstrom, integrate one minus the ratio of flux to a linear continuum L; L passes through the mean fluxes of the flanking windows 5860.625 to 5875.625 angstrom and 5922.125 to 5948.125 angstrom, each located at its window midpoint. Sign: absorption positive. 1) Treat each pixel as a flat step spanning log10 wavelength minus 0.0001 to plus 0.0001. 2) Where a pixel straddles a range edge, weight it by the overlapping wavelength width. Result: 4.1 angstrom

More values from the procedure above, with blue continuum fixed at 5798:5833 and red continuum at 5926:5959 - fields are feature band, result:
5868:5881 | 0.1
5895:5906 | 1.2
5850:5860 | 0.2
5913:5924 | 0.4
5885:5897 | 4.1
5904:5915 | -0.1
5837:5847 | -0.2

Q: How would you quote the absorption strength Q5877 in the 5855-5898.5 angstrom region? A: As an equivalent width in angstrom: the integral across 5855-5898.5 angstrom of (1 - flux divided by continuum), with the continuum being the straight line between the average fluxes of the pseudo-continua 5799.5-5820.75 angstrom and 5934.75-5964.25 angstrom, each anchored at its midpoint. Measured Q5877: 5.9 angstrom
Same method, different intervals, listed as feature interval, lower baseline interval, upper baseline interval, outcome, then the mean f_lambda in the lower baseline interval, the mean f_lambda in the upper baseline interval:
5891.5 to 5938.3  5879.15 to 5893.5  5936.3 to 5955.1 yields -2.7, 15.6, 19.3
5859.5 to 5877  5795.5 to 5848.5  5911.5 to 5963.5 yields 0.4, 19.9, 19.3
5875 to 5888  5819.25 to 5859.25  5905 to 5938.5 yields 0.4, 19.7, 19.4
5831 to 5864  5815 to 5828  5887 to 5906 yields -2.4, 20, 15.1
